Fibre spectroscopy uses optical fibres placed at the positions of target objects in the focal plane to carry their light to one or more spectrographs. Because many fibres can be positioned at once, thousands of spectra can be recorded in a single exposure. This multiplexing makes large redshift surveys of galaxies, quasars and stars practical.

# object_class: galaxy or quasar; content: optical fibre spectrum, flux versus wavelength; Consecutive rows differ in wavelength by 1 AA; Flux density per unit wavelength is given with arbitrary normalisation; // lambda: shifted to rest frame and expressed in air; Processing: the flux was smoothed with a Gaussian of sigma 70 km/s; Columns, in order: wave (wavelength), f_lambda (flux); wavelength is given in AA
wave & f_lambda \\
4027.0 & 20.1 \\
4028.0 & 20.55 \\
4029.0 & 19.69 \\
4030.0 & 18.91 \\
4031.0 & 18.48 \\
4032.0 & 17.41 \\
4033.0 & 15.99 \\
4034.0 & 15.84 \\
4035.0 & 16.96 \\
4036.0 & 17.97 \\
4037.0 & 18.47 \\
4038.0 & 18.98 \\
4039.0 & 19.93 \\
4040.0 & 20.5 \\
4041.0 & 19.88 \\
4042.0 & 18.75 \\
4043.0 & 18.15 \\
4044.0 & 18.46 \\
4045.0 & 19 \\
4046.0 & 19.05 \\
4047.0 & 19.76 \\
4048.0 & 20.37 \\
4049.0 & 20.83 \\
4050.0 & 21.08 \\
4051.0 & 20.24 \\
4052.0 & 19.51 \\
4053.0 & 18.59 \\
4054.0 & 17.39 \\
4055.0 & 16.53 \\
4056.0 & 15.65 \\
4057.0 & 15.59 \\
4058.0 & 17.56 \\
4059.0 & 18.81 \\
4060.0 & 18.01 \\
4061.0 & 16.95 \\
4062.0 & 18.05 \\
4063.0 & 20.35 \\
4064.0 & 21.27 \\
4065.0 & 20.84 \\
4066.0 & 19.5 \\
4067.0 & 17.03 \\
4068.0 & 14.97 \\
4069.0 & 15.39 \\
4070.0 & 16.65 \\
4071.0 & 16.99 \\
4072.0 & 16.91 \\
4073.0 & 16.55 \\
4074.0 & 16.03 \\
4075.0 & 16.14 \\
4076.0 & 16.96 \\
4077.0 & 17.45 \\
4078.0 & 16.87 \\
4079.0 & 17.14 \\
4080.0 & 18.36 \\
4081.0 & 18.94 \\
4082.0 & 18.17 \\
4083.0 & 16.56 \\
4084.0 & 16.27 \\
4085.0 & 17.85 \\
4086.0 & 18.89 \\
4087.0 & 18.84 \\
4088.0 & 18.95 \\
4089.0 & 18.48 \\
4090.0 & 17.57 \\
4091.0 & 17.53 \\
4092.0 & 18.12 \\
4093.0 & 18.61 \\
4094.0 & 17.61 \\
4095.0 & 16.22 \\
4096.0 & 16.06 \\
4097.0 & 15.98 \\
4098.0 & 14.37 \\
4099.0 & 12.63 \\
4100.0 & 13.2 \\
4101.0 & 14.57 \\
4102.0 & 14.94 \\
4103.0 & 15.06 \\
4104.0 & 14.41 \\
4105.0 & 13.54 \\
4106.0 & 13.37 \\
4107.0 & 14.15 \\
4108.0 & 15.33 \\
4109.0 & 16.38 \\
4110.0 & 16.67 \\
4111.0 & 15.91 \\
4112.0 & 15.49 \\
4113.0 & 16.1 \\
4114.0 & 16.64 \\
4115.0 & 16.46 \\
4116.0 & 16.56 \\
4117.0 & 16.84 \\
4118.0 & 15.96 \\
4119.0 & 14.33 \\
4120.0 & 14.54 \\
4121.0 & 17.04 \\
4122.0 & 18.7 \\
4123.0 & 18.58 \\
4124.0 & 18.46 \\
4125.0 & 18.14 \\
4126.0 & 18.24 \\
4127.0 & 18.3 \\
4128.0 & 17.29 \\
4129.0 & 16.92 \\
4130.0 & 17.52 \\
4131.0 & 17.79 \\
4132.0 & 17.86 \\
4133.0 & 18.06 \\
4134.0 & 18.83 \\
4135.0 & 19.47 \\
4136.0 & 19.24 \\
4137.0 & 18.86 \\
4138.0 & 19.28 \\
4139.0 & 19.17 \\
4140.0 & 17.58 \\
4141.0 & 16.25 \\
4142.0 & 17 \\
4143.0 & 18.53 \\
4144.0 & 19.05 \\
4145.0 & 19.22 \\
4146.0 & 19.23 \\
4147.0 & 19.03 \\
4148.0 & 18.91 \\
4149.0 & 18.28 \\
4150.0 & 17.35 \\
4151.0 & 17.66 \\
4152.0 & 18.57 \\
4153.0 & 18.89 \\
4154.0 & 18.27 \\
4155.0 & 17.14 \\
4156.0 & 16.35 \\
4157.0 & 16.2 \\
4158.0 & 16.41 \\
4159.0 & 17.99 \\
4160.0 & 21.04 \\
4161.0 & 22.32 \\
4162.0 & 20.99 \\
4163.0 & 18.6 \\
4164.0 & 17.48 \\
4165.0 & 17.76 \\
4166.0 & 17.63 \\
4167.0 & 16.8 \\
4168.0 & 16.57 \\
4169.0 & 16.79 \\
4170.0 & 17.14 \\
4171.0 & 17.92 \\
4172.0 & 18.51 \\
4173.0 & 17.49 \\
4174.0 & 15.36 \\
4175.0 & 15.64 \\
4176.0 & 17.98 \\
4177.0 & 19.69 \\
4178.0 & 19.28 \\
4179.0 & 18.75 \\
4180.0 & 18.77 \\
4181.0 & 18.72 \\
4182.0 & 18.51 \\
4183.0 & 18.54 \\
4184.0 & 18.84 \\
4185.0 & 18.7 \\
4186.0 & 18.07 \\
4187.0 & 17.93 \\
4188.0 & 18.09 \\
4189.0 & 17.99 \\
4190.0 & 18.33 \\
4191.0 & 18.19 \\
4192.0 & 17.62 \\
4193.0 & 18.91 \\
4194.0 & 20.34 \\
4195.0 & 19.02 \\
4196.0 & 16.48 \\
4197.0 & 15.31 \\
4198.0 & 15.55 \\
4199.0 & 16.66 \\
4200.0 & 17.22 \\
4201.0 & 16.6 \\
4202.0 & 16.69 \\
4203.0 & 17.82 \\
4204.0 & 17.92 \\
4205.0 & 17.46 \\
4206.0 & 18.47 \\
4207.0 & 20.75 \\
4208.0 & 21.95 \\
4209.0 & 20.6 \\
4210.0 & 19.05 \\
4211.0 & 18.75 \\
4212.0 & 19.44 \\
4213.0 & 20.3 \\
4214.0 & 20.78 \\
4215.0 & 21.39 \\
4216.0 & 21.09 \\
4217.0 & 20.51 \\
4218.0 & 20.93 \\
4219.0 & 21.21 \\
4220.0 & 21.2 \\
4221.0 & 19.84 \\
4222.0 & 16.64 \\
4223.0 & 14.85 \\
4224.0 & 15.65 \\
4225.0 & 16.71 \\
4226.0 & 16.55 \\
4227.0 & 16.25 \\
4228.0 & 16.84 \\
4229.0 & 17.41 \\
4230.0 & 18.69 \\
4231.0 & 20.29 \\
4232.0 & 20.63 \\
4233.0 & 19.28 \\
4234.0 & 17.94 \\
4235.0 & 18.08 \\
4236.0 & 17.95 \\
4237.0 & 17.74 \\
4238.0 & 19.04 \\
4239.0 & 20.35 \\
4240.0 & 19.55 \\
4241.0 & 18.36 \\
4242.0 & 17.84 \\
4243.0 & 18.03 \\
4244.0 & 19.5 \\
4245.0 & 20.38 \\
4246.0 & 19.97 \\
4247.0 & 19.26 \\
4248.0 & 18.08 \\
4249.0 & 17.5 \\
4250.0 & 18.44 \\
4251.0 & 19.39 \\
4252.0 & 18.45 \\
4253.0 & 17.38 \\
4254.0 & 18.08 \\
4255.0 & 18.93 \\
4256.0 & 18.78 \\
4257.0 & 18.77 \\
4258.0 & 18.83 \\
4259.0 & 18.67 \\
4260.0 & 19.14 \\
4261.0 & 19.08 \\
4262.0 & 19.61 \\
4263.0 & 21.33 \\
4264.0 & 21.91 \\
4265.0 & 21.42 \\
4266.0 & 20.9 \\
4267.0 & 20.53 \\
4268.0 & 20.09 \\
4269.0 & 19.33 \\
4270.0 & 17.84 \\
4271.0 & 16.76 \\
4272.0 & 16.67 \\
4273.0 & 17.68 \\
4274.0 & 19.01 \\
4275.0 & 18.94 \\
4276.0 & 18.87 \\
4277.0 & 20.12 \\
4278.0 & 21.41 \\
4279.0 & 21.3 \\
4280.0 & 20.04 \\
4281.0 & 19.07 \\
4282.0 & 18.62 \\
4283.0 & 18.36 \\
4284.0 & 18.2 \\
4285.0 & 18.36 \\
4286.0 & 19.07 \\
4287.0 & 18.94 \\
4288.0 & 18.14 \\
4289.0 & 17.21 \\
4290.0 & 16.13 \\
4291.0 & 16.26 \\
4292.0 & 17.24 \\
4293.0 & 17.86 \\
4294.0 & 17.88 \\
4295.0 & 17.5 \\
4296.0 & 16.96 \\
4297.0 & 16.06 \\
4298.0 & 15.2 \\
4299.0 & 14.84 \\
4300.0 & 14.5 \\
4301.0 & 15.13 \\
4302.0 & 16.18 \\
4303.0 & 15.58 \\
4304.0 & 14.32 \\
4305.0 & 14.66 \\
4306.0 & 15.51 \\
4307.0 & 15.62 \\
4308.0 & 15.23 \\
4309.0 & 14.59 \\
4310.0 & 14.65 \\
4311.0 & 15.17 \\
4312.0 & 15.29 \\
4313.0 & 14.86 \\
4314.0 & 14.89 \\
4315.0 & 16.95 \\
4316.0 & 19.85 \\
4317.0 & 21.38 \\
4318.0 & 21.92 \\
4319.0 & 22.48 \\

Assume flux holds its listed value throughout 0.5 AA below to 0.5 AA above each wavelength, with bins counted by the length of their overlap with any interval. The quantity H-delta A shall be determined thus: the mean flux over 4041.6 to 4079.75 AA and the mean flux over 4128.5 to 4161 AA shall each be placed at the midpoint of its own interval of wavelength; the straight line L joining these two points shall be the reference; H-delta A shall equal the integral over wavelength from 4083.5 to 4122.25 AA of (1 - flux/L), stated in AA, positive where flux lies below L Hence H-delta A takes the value 4.27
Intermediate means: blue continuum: 18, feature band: 16.1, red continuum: 18.2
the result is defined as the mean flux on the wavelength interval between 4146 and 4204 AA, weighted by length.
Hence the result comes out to 18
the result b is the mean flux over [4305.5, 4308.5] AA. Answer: 15.5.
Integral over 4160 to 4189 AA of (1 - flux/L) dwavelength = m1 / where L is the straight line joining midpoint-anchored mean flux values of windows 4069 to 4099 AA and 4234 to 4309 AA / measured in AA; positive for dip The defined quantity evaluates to -0.92 AA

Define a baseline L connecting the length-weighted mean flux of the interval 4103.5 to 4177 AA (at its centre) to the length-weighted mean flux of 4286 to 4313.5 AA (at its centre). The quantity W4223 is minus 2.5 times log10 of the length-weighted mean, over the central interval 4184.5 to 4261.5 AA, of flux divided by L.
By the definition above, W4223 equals -0.11 mag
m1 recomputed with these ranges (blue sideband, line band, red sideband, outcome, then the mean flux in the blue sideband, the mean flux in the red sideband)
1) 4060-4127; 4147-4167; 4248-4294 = -0.9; 16.8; 18.8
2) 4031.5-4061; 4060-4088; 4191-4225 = 1.2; 18.4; 18.7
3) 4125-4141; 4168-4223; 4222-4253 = -0.8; 18.2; 18.3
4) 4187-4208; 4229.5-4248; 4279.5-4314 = -1.8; 17.9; 16.5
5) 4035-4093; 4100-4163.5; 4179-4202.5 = 2.3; 18.2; 17.9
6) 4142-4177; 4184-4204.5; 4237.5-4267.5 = 0.9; 18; 19.2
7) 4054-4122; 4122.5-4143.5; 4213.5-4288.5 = -1.0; 16.7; 19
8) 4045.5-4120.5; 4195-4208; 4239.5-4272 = 0.7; 17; 19.1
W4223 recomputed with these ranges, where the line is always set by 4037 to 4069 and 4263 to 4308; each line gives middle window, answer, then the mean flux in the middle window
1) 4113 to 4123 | 0.13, 16.4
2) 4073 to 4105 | 0.12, 16.7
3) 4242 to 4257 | -0.04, 18.7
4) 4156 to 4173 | 0.01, 18.1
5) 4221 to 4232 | 0.05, 17.3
